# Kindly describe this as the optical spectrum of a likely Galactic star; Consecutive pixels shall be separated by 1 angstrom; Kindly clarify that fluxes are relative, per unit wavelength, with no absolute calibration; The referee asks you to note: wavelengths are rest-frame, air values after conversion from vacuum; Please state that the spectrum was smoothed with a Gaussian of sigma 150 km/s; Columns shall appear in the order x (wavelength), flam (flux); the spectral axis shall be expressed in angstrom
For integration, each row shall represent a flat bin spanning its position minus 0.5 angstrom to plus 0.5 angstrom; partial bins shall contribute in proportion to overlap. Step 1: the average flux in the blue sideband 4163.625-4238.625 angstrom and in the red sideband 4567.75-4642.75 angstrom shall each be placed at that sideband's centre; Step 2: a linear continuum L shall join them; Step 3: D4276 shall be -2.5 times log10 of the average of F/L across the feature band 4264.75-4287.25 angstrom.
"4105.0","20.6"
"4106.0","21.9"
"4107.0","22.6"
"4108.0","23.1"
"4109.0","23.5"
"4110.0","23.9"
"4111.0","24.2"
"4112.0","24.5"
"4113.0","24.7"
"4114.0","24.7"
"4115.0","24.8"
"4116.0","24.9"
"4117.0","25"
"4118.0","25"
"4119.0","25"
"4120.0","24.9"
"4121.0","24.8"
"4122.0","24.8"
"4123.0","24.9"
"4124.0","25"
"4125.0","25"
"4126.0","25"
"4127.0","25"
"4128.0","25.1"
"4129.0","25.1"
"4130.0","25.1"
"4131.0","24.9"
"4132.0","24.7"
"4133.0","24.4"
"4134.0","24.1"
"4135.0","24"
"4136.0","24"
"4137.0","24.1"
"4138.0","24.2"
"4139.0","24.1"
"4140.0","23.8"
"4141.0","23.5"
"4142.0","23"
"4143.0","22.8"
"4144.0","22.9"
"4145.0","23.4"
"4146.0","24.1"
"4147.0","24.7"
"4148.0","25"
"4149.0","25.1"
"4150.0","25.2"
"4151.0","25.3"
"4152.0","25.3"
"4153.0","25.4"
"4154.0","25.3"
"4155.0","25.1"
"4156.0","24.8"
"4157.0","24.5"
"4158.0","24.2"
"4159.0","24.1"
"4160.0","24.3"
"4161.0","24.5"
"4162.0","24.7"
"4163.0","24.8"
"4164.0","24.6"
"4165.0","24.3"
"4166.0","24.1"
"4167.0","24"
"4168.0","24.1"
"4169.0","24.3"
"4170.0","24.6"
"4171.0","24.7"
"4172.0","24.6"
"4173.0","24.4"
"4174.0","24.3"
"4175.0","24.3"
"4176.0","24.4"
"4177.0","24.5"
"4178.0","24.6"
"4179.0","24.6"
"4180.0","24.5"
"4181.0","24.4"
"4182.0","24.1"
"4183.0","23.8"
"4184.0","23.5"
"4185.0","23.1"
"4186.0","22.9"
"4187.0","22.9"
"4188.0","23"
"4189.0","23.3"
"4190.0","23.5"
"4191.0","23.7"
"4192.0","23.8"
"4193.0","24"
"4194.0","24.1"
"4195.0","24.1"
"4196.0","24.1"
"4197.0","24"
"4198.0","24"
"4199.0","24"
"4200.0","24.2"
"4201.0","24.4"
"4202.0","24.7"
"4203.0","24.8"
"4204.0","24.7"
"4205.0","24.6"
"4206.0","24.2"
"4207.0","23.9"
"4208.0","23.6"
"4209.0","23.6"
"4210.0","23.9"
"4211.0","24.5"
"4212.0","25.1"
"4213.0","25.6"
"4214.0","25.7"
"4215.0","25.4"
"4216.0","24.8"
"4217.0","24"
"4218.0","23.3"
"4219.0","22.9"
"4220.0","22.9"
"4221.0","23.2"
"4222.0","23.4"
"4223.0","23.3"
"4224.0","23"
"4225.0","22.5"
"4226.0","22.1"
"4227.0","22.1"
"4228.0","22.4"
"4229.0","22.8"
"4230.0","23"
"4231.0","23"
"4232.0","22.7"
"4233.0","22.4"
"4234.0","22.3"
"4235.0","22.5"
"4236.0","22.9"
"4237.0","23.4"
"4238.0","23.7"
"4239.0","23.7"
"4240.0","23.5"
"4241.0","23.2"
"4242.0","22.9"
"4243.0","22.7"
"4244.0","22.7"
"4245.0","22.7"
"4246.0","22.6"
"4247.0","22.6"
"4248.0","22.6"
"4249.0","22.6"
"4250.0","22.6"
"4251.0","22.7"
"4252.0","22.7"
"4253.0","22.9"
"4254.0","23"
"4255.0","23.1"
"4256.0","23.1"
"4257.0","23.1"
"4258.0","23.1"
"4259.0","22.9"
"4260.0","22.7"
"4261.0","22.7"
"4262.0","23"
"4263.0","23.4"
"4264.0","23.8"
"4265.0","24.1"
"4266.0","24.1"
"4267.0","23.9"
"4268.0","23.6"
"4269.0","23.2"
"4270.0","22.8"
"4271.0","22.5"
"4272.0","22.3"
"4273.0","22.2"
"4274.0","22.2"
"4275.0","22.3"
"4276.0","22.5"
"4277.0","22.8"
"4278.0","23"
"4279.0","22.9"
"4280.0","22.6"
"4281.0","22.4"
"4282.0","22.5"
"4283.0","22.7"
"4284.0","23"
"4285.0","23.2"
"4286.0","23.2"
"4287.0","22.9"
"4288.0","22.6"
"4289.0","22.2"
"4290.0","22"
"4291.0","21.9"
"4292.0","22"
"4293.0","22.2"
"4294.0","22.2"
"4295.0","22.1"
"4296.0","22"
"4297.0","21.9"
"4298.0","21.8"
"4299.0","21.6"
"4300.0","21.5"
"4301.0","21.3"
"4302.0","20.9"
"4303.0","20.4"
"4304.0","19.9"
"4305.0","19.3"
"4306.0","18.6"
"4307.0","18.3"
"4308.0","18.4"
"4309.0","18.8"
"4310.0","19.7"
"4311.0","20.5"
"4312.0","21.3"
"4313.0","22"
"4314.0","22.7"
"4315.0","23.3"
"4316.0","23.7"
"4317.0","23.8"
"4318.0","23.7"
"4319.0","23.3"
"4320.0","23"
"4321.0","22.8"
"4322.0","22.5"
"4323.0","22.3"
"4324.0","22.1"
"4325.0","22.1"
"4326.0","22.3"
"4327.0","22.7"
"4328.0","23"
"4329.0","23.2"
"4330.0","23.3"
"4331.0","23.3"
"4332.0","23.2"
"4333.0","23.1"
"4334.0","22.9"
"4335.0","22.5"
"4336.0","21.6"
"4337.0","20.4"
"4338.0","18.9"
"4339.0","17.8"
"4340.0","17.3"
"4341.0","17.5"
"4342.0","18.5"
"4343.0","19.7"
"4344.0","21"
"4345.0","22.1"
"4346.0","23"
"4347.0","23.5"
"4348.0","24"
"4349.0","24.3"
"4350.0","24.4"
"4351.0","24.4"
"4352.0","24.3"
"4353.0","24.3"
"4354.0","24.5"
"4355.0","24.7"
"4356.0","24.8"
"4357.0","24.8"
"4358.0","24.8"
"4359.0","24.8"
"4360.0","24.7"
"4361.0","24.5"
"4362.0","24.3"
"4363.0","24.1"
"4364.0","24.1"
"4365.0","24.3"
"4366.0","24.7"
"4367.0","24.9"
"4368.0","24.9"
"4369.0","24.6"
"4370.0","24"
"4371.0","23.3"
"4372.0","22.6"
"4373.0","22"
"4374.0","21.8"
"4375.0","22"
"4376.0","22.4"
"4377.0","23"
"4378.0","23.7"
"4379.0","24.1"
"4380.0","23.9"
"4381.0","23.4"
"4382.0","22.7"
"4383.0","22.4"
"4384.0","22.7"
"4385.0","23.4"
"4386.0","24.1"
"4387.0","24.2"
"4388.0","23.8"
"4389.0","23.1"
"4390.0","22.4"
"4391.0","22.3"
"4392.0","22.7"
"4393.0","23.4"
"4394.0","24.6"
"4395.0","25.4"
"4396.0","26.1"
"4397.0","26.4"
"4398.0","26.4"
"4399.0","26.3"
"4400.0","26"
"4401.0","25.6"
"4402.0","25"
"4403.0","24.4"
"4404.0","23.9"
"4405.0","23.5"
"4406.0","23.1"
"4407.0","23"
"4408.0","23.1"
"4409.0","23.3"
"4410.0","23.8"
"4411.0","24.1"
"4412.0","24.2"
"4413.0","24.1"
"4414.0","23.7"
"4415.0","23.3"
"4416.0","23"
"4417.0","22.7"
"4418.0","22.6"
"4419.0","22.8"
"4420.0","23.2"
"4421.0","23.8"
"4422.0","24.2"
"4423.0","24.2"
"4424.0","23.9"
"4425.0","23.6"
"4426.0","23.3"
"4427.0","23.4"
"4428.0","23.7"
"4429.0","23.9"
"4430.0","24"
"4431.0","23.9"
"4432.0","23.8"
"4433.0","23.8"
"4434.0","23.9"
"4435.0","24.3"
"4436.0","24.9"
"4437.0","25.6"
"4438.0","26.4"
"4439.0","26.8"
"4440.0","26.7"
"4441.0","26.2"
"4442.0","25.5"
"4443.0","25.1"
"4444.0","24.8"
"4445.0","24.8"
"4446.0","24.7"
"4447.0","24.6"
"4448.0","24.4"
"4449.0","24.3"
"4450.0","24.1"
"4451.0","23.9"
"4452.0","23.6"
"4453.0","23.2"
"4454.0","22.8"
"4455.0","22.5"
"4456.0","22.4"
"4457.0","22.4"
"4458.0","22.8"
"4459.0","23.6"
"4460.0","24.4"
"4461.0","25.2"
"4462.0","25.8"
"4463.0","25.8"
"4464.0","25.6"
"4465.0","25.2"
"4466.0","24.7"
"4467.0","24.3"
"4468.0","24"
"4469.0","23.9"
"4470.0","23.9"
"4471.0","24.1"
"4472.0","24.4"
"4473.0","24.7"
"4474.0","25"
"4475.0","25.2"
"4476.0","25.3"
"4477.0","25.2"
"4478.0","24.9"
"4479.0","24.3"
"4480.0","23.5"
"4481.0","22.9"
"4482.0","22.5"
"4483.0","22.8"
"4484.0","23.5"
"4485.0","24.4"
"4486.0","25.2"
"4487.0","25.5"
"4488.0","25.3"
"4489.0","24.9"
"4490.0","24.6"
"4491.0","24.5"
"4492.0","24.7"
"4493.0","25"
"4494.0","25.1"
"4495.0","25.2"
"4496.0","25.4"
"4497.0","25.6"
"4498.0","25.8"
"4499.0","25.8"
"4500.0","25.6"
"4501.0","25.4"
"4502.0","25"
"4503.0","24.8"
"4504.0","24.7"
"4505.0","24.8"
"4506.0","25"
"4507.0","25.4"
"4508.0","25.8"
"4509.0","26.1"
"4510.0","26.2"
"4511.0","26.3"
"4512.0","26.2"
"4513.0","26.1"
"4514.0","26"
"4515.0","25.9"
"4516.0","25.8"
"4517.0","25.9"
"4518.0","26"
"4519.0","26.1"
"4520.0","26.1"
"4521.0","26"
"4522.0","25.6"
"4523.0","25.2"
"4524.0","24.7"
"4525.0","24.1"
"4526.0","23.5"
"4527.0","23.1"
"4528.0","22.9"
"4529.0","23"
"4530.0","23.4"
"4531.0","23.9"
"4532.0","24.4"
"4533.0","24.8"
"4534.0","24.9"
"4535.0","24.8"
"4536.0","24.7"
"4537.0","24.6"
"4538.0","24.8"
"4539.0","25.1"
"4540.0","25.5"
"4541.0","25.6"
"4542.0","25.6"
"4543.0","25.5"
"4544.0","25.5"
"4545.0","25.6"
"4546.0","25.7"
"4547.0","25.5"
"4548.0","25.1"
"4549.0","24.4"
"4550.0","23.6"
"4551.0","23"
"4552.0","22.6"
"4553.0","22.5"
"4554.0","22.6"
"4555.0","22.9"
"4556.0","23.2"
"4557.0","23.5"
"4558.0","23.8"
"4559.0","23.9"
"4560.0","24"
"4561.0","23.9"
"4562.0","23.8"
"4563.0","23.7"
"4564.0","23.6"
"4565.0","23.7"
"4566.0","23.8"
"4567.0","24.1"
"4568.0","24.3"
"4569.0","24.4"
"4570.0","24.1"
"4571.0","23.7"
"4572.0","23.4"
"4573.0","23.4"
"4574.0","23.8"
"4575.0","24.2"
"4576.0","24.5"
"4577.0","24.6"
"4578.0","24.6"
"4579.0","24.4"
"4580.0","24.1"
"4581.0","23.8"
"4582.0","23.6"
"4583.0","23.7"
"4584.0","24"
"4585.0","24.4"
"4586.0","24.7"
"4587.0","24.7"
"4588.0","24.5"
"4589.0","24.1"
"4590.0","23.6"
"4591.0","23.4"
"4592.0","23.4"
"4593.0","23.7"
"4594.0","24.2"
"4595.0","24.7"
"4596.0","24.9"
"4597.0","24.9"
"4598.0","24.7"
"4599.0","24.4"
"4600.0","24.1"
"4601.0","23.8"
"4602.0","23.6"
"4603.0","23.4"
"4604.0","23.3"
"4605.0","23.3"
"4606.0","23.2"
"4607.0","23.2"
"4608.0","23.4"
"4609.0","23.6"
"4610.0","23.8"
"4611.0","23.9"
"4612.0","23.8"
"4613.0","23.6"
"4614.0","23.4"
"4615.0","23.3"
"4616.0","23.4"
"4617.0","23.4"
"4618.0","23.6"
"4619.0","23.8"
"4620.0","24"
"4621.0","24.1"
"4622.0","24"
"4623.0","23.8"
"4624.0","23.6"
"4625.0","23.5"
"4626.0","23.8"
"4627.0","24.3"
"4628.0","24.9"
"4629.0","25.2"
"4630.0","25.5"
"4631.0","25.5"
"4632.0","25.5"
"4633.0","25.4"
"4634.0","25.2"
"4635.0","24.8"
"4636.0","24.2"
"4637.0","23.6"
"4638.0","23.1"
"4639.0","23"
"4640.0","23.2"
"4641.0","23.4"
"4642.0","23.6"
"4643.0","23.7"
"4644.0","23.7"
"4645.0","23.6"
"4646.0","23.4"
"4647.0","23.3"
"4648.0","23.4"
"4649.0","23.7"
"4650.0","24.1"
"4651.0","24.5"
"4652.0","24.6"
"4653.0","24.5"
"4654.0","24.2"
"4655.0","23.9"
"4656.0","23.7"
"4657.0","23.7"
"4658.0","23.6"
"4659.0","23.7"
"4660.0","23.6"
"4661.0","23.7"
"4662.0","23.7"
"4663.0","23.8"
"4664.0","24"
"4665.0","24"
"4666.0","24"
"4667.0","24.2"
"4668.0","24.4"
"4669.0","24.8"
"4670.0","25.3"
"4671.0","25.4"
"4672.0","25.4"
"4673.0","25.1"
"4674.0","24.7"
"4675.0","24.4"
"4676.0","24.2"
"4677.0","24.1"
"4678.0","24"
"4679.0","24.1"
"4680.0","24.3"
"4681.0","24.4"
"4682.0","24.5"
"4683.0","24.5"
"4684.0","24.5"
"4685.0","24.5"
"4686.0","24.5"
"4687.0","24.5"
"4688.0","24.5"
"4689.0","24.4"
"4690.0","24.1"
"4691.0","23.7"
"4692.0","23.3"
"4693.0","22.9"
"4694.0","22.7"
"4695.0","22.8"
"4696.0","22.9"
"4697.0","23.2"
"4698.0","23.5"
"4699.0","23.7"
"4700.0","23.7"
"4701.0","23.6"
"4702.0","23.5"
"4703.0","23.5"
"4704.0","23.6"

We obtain 0.04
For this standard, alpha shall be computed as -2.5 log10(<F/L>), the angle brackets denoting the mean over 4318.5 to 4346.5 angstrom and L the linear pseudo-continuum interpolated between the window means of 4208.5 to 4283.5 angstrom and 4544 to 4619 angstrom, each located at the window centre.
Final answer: 0.08 mag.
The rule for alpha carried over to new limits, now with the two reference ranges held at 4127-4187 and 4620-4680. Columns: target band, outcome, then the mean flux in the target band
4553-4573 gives 0.02 mag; 23.7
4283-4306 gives 0.12 mag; 21.8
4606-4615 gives 0.03 mag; 23.5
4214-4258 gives 0.06 mag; 23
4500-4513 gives -0.06 mag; 25.5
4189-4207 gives 0.01 mag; 24.1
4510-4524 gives -0.07 mag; 25.9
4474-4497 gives -0.02 mag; 24.6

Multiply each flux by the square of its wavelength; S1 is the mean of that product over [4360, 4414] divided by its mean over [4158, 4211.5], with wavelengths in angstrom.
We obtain 1.09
